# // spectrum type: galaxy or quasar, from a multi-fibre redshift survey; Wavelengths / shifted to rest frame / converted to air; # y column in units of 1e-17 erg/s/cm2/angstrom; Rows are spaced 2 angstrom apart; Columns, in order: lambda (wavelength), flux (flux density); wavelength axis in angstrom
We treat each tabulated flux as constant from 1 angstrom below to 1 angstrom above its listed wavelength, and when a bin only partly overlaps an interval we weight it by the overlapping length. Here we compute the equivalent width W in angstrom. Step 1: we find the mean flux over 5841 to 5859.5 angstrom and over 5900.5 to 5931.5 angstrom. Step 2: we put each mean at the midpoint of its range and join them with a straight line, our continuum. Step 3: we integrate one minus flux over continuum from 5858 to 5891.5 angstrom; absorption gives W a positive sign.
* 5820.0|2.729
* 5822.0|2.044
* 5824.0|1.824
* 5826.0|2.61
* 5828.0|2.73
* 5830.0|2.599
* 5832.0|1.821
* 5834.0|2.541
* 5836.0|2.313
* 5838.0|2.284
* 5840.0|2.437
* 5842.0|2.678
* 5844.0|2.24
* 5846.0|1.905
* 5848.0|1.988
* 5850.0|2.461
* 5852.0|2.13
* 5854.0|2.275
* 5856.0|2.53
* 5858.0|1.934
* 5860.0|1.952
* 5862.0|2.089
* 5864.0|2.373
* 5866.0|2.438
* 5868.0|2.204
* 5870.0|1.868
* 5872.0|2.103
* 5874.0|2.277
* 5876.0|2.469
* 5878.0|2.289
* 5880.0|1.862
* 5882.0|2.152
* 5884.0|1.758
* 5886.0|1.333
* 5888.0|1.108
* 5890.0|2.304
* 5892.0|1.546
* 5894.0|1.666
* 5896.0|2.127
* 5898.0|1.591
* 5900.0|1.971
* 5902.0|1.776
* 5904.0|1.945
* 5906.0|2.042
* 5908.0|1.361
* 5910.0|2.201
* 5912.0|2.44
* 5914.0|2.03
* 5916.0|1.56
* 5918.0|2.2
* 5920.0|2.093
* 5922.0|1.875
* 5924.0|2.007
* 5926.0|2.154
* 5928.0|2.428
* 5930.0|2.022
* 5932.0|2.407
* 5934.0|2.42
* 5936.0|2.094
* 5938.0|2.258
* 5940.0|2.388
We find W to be 2.0 angstrom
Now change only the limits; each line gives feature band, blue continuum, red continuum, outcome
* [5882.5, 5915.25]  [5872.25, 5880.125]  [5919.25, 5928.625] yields 5.3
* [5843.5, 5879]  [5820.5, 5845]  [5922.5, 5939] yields 1.8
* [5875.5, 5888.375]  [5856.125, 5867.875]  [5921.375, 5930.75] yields 1.8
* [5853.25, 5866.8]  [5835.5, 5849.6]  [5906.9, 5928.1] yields -0.1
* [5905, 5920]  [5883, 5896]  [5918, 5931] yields -0.2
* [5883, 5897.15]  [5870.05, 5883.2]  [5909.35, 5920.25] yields 2.9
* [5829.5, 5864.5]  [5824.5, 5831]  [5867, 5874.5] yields 1.8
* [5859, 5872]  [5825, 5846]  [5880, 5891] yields -0.9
